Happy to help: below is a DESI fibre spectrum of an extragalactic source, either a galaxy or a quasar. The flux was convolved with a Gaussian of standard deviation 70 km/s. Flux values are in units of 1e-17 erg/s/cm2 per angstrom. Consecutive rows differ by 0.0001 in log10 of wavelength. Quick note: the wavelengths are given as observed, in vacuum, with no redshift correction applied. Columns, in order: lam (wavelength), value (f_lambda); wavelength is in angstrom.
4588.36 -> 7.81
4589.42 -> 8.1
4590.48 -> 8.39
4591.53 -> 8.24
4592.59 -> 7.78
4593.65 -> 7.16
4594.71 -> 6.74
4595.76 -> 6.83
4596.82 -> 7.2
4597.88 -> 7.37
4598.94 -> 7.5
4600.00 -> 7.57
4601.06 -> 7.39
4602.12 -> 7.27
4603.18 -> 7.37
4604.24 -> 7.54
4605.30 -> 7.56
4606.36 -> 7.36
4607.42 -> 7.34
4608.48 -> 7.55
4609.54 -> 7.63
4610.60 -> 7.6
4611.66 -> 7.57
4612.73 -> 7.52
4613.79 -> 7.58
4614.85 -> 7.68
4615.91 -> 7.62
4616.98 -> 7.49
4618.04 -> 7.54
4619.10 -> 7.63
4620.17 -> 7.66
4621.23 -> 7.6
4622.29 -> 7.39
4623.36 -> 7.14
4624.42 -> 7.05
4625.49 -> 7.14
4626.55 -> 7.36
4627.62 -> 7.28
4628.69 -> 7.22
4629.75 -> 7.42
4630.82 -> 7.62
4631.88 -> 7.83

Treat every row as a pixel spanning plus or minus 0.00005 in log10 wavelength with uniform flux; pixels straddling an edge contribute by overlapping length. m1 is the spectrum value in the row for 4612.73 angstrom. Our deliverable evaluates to 7.52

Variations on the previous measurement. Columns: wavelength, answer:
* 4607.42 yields 7.34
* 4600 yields 7.57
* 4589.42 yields 8.1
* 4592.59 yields 7.78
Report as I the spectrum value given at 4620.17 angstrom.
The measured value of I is 7.66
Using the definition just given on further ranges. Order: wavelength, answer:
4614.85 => 7.68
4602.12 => 7.27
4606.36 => 7.36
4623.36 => 7.14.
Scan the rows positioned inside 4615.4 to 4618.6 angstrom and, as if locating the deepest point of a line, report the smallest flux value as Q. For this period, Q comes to 7.49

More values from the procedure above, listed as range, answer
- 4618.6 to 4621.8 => 7.6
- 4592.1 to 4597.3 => 6.74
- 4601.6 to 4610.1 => 7.27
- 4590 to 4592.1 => 8.24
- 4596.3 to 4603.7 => 7.2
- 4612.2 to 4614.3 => 7.52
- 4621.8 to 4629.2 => 7.05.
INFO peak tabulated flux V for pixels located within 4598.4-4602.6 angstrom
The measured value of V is 7.57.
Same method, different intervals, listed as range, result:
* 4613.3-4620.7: 7.68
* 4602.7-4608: 7.56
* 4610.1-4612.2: 7.6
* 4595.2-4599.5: 7.5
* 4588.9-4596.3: 8.39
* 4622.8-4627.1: 7.36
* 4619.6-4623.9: 7.66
